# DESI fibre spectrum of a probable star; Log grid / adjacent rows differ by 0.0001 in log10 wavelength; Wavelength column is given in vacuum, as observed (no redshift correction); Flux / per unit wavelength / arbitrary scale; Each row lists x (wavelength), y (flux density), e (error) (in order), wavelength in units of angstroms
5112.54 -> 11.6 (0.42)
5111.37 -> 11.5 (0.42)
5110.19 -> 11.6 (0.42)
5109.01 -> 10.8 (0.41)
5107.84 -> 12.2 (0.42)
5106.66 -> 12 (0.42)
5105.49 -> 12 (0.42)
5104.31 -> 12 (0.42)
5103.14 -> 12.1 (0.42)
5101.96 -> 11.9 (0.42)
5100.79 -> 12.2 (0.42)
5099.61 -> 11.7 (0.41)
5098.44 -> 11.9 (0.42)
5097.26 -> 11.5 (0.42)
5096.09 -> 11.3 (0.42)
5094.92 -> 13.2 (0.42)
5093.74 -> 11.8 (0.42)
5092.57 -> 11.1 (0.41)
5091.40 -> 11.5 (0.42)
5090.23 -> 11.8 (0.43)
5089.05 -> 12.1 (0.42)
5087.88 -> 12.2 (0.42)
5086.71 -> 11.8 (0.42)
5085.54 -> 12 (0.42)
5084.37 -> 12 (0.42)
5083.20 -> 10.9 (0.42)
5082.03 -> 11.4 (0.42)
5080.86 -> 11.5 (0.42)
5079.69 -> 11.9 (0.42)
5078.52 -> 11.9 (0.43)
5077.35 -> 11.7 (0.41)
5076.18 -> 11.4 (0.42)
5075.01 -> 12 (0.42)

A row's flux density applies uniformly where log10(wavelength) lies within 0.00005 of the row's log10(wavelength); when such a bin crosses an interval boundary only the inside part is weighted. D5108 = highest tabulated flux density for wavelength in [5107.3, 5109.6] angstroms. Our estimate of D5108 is 12.2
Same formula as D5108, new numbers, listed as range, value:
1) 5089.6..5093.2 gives 11.8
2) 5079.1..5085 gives 12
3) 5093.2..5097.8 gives 13.2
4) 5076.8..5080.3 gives 11.9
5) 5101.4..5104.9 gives 12.1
